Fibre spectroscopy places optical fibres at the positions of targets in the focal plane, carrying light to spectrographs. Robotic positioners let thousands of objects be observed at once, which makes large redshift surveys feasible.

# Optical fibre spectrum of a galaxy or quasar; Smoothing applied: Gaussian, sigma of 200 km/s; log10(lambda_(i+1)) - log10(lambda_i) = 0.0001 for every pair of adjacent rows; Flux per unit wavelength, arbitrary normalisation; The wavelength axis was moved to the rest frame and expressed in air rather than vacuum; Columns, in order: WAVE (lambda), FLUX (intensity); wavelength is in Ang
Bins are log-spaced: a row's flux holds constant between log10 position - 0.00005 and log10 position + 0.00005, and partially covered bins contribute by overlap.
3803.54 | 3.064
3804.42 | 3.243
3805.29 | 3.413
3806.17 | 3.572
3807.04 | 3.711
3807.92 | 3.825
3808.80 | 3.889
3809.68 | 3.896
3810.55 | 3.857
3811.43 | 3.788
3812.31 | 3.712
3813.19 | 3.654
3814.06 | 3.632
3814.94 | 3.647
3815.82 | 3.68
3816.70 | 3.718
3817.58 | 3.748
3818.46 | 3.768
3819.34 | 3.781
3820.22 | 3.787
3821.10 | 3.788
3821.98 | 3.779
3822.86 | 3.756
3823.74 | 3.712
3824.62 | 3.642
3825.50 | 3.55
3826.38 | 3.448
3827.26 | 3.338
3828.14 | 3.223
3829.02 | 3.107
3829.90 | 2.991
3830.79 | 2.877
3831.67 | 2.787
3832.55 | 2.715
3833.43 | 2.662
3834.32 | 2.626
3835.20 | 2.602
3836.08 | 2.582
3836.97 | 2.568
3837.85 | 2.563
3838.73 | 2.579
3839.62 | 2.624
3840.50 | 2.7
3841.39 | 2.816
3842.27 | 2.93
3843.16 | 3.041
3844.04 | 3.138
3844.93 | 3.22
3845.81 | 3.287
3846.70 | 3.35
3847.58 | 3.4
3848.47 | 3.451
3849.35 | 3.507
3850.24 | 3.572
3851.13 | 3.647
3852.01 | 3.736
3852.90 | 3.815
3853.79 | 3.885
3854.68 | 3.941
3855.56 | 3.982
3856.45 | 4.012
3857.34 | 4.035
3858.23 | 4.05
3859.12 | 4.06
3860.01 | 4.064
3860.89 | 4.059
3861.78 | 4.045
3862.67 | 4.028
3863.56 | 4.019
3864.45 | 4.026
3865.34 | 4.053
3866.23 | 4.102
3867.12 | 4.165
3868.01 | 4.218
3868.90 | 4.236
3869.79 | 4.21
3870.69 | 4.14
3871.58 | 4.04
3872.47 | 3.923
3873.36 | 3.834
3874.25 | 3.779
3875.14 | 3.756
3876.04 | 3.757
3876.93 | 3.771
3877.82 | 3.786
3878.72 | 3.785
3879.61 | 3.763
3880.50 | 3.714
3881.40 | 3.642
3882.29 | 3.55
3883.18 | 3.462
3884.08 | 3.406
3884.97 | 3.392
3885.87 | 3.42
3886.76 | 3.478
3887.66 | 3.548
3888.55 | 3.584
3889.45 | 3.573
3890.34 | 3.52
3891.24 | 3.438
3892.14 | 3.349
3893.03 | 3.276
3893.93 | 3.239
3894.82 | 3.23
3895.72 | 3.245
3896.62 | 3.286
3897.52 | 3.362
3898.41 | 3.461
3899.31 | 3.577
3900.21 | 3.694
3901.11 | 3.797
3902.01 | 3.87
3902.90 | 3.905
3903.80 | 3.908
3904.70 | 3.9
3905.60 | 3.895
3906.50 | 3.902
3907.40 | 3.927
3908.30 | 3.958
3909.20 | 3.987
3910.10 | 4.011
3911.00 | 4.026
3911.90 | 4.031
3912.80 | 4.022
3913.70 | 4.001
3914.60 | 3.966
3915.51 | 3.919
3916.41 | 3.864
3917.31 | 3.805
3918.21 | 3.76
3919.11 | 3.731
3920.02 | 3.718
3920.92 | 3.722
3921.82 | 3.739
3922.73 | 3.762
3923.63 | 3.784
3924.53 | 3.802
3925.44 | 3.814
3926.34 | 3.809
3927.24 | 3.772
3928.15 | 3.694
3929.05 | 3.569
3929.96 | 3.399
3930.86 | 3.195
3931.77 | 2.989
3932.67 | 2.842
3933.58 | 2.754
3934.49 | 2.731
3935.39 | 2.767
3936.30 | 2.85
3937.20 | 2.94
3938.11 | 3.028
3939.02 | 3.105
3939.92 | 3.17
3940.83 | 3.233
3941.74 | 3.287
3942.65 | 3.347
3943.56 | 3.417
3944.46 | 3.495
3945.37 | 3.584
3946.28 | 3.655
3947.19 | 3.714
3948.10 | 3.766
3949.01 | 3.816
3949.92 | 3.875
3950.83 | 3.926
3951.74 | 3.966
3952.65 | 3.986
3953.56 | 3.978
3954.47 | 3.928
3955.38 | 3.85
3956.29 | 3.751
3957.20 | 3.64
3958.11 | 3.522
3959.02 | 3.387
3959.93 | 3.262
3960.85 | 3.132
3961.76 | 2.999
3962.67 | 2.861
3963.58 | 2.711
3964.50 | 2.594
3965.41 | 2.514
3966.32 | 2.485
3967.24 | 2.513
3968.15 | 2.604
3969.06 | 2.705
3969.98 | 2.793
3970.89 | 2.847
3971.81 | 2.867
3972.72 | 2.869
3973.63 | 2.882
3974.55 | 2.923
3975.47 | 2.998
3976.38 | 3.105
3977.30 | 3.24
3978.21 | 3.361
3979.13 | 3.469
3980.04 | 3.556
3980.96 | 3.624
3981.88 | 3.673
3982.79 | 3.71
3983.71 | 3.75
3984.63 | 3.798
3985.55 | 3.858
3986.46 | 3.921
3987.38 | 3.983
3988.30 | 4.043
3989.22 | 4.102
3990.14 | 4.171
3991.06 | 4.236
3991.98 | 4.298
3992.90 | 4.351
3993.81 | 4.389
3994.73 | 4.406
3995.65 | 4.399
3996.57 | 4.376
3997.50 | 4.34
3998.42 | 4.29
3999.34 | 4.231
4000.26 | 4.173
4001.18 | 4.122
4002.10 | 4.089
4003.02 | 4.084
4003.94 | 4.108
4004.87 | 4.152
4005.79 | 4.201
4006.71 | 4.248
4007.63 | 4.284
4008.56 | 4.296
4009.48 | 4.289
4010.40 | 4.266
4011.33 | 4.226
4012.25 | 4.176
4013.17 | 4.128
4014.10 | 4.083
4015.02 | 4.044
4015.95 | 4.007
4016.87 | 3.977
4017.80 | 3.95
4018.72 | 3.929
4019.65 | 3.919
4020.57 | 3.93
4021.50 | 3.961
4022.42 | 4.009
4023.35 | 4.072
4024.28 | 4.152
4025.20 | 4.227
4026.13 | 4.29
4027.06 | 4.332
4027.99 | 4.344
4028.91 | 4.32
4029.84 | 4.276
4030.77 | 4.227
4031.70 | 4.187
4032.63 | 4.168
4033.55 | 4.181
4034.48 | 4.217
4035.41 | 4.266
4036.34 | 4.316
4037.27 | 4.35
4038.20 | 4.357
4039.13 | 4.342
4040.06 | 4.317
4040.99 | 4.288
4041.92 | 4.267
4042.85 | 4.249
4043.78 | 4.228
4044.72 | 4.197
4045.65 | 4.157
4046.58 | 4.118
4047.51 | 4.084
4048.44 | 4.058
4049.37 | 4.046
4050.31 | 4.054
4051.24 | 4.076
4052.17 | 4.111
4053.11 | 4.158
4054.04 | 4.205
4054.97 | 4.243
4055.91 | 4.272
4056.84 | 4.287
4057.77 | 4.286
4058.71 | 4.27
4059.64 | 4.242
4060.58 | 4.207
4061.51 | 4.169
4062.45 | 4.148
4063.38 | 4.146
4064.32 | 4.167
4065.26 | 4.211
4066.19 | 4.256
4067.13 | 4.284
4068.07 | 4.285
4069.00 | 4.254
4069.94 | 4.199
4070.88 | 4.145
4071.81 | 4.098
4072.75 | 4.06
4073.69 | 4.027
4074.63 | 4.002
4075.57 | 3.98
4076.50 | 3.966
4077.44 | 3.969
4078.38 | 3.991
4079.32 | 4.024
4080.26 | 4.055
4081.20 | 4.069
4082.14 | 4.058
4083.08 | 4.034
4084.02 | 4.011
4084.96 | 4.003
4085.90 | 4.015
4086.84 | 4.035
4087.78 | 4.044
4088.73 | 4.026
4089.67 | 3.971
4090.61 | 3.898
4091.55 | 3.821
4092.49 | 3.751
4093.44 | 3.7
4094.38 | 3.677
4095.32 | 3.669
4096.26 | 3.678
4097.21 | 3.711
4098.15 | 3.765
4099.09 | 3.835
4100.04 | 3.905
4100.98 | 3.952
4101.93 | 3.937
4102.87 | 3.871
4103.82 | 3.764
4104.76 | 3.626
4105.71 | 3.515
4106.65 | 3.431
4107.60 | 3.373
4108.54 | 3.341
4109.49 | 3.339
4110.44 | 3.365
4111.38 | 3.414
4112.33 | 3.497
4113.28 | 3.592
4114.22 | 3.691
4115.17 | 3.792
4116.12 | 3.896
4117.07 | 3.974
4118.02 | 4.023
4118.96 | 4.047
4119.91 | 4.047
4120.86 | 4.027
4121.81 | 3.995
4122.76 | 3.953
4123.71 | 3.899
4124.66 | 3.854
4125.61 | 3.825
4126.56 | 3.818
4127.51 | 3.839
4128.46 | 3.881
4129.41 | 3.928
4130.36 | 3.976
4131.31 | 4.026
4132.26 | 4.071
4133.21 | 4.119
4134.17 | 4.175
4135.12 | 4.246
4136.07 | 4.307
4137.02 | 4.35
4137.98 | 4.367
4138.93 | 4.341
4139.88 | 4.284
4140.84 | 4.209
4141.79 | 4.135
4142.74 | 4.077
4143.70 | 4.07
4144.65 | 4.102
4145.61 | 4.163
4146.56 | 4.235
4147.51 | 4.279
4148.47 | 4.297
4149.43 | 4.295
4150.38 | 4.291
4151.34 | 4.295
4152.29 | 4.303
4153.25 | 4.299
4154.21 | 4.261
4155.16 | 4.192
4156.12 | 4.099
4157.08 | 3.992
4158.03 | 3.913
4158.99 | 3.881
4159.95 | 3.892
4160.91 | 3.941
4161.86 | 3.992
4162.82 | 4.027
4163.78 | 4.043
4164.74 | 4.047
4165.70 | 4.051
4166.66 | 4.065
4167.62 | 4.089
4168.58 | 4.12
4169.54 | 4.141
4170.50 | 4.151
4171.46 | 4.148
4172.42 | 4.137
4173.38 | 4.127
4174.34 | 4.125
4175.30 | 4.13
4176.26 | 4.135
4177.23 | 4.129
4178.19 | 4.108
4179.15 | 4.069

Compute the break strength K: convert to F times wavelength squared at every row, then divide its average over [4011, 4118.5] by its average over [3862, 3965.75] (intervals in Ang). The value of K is 1.2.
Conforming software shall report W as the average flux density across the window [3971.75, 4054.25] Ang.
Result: 4.04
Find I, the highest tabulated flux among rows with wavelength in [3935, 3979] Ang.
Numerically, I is 3.986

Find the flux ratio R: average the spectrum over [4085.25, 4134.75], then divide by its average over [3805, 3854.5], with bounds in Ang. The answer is 1.1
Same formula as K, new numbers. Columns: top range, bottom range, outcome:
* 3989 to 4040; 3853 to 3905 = 1.20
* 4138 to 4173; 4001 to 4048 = 1.06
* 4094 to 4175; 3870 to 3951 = 1.23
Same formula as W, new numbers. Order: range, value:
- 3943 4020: 3.71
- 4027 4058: 4.22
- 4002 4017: 4.16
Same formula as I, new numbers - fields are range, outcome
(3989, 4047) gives 4.406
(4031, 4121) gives 4.357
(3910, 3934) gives 4.031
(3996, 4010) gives 4.376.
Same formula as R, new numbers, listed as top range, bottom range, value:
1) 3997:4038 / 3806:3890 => 1.17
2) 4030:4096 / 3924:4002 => 1.18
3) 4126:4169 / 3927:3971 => 1.26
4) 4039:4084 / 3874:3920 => 1.13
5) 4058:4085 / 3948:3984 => 1.26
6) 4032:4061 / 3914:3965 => 1.21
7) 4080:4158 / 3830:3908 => 1.11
